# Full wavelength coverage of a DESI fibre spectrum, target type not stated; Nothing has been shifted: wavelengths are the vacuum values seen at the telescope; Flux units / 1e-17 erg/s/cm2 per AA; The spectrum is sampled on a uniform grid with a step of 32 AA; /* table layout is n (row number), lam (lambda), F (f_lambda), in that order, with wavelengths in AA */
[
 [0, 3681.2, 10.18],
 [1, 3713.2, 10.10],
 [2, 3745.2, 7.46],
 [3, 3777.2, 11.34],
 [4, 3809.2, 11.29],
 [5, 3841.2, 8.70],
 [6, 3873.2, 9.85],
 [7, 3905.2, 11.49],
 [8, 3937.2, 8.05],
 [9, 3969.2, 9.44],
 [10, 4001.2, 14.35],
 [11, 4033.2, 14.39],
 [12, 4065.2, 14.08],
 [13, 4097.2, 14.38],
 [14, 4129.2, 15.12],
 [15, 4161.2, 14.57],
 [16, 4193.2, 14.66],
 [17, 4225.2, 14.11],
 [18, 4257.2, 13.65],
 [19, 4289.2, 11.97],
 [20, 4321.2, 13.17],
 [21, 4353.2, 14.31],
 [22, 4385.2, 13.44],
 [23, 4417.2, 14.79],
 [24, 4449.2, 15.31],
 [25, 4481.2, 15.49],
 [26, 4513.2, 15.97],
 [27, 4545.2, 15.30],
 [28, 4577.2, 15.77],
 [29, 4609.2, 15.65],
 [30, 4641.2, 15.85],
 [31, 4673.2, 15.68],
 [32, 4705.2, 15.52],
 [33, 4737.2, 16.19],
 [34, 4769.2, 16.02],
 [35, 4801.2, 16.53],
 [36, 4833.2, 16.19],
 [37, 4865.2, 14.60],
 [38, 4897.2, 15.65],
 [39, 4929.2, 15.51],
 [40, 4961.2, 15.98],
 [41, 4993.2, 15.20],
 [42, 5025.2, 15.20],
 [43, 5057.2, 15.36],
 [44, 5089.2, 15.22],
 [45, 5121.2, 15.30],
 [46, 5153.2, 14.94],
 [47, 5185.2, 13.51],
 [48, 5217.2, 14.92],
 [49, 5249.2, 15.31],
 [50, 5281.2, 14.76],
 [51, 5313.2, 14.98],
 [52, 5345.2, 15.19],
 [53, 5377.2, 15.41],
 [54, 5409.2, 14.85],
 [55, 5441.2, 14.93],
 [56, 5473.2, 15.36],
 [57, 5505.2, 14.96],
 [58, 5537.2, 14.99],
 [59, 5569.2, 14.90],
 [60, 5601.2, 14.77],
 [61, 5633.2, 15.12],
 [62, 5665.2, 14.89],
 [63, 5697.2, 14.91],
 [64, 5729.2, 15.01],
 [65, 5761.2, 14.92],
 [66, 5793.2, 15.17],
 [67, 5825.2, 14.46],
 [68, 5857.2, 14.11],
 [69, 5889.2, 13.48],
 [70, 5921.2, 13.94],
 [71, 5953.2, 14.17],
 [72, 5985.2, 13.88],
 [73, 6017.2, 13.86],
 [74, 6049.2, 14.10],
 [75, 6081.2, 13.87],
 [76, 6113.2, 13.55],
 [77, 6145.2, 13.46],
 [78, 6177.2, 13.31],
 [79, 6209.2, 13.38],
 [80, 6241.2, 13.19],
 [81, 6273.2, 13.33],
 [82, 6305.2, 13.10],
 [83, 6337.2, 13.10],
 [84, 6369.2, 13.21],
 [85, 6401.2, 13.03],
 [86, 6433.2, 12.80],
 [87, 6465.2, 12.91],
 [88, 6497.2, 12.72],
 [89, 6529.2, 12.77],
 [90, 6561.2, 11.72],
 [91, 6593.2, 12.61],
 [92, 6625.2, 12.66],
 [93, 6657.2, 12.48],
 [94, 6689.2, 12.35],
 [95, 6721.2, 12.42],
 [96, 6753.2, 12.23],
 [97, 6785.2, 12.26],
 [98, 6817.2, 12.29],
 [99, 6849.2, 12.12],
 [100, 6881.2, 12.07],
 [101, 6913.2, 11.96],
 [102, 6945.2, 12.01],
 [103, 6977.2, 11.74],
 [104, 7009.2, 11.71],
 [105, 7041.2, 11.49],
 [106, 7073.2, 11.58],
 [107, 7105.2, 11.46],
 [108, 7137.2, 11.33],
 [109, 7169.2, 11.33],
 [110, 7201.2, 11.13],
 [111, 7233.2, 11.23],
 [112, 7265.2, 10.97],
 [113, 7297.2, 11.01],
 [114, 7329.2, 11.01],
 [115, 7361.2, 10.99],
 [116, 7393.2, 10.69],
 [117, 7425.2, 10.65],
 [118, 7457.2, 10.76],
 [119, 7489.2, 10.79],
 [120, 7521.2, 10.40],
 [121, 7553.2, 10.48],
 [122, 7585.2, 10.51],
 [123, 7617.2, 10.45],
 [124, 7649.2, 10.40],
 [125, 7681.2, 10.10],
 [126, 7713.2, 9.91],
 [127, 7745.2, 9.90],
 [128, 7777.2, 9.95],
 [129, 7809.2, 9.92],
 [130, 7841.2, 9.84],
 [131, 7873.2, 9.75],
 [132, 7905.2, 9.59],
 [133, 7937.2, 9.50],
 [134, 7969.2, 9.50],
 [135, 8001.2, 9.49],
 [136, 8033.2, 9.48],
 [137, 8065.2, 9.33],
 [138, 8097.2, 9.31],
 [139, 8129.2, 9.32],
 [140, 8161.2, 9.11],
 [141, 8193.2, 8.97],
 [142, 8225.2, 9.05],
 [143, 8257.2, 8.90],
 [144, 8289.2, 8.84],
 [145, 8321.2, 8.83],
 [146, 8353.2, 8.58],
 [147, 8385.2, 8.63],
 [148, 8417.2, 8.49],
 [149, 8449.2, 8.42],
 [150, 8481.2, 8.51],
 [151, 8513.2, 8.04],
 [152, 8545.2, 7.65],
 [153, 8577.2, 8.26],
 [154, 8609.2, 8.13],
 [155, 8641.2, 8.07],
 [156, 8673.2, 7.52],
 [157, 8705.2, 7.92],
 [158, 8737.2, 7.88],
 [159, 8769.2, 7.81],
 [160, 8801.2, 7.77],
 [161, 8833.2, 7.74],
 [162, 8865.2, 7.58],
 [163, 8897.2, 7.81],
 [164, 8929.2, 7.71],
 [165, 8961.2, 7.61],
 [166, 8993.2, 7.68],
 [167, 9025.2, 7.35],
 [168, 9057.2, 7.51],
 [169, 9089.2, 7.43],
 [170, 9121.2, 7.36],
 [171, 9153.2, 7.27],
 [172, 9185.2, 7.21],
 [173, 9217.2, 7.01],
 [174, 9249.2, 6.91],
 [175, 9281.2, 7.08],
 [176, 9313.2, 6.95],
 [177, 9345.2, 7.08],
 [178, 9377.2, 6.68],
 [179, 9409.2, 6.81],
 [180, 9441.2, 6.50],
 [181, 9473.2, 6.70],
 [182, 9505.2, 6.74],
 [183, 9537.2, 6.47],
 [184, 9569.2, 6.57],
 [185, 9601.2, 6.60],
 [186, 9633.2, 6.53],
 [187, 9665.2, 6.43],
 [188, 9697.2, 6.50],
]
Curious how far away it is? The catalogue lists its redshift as 0.000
